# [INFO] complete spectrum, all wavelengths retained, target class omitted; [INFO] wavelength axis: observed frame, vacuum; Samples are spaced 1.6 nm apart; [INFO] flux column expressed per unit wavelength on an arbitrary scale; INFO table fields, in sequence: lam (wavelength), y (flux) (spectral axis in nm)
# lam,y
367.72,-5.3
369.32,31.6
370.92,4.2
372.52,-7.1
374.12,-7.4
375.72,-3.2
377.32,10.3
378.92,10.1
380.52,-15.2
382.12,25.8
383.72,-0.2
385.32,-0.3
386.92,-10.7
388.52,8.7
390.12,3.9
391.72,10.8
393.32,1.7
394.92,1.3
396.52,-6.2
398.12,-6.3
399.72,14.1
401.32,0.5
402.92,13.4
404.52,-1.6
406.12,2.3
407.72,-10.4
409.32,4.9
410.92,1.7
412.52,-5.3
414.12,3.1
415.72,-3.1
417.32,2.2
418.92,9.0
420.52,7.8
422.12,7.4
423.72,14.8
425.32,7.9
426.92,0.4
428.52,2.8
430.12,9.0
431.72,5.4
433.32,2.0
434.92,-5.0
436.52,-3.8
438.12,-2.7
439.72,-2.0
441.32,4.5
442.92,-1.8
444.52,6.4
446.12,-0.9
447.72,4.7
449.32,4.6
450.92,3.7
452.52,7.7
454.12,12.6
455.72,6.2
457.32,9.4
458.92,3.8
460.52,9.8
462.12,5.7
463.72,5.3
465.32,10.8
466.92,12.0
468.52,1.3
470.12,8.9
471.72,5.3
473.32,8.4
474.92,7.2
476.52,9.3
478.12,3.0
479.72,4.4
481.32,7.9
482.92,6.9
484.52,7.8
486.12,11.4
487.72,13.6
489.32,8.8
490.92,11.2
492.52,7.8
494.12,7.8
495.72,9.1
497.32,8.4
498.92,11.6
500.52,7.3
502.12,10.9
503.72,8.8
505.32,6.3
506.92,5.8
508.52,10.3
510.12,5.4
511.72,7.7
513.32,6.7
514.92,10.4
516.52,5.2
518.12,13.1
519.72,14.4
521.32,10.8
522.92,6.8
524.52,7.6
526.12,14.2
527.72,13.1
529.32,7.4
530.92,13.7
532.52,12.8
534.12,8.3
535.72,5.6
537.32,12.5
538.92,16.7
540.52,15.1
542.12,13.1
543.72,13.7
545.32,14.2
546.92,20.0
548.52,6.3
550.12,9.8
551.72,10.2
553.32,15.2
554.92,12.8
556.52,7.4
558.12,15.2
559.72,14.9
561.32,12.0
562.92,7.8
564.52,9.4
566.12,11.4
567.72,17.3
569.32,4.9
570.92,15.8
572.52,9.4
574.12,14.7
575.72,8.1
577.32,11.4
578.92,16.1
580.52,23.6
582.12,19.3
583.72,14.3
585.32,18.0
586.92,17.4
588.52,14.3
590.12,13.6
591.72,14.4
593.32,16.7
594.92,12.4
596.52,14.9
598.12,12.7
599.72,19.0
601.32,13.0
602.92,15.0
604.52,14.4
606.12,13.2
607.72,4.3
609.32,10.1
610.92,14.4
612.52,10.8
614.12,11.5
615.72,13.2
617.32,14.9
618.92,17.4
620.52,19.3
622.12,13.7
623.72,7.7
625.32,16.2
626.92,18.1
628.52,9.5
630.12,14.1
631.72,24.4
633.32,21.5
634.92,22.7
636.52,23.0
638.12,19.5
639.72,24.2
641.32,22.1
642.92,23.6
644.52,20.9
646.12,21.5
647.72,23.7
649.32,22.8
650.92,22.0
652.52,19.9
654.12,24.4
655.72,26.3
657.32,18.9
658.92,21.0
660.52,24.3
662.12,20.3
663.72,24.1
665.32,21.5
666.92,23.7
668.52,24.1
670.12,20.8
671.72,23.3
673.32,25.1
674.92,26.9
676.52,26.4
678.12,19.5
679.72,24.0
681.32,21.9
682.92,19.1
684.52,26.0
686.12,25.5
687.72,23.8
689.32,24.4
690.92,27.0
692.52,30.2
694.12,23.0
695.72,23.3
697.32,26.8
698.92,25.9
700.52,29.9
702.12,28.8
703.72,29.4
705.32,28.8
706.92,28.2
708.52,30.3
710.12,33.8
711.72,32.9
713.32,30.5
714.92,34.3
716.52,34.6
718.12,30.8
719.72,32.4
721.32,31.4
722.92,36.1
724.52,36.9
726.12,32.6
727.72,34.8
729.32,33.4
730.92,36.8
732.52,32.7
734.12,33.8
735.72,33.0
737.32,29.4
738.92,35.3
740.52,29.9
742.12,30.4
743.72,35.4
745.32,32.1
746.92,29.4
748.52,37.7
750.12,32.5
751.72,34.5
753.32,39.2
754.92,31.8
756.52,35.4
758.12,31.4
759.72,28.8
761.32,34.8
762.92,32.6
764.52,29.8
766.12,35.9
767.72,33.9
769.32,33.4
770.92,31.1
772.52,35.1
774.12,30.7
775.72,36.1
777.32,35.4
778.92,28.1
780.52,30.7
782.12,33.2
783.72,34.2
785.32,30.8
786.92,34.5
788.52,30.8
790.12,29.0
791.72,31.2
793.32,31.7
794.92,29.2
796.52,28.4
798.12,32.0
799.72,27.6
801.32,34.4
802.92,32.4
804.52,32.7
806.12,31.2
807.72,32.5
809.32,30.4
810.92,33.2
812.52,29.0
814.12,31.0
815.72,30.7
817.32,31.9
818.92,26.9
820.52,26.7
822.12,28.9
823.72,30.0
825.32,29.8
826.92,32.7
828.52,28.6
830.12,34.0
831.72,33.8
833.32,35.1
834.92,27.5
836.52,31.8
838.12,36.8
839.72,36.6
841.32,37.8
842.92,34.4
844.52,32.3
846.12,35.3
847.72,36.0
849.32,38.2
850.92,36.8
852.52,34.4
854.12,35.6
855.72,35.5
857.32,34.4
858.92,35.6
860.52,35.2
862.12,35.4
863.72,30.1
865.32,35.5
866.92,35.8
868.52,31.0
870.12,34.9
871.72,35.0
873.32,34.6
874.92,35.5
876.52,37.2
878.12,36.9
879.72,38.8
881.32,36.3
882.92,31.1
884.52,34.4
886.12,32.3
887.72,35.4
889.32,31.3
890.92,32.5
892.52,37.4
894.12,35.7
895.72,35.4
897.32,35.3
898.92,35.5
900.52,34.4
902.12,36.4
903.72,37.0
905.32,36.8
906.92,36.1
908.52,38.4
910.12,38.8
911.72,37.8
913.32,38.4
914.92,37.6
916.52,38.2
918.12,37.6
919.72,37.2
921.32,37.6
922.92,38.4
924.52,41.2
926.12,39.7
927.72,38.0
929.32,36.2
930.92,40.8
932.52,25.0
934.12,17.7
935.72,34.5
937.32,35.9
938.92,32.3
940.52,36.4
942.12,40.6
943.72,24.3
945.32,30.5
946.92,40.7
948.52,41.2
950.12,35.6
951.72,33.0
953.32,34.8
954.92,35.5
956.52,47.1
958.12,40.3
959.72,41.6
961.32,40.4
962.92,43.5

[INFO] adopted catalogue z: 0.58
